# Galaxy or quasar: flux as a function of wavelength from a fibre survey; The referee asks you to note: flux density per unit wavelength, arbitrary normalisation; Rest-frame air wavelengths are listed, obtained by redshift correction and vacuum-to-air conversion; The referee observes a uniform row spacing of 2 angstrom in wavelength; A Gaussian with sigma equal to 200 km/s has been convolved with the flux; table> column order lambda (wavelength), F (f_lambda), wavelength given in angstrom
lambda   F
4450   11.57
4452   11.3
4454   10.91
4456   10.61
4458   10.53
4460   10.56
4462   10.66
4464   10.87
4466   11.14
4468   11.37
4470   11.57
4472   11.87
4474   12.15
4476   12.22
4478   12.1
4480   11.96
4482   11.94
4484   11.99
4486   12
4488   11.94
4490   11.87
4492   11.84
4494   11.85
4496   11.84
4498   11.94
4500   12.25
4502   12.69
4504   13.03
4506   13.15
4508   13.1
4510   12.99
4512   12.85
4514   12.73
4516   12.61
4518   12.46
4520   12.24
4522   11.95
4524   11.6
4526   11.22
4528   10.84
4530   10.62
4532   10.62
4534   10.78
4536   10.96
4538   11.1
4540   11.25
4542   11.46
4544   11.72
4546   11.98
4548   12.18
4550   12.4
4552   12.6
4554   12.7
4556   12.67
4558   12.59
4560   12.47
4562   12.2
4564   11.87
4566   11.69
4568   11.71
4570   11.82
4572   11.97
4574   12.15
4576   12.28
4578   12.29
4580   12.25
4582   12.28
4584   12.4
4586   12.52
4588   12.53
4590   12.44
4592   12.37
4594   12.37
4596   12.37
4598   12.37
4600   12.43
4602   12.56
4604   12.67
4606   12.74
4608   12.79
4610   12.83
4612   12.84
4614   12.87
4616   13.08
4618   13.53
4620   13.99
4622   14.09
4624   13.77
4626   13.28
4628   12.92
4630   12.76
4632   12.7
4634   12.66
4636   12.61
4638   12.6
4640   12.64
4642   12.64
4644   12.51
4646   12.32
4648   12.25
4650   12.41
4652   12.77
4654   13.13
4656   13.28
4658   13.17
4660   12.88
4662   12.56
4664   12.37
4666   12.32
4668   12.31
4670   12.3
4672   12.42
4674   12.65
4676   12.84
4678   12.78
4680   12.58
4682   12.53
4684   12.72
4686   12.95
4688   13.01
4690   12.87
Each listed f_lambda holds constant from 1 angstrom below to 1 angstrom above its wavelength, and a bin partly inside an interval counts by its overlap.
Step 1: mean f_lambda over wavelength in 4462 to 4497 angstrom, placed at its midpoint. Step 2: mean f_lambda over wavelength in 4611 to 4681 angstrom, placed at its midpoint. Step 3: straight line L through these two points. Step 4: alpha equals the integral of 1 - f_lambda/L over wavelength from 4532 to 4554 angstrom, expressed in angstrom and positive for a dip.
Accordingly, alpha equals 0.95 angstrom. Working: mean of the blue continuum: 11.8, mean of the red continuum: 12.8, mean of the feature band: 11.6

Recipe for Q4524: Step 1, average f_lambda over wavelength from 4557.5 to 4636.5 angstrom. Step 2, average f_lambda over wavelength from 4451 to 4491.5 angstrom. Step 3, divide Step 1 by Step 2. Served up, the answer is 1.10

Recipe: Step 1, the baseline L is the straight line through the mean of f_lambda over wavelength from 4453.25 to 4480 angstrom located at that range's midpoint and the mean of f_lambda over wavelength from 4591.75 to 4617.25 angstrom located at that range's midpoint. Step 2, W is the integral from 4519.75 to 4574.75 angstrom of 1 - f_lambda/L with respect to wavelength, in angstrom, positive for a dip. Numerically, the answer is 1.55 angstrom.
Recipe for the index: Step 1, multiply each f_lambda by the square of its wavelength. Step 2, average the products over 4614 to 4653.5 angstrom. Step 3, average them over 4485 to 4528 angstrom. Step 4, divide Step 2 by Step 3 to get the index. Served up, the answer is 1.11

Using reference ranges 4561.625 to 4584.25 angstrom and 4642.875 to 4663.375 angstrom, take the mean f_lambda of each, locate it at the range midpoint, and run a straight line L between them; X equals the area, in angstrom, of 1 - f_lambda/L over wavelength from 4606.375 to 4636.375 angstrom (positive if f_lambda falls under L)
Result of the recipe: -1.6 angstrom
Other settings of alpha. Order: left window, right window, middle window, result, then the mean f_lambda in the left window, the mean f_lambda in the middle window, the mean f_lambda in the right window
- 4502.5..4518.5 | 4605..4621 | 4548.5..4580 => 1.8 angstrom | 12.9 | 12.2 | 13.1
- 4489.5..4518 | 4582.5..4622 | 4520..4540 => 2.3 angstrom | 12.5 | 11.1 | 12.8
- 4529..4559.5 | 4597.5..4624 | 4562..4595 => 0.6 angstrom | 11.7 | 12.2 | 13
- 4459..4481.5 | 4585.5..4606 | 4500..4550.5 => -0.1 angstrom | 11.5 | 11.9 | 12.5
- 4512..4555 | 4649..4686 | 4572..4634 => -2.6 angstrom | 11.7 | 12.7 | 12.7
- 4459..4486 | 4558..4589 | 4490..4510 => -1.1 angstrom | 11.6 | 12.4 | 12.2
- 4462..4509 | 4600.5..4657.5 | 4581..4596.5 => 0.3 angstrom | 12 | 12.4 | 12.9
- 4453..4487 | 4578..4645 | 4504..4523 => -1.4 angstrom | 11.4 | 12.7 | 12.8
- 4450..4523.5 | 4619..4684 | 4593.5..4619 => -0.4 angstrom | 11.9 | 12.7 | 12.8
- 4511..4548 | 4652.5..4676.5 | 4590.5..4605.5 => -0.4 angstrom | 11.6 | 12.5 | 12.7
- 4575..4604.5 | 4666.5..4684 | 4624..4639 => -0.5 angstrom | 12.4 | 12.9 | 12.6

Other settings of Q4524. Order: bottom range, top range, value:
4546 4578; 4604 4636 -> 1.07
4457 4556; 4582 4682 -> 1.07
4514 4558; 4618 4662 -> 1.10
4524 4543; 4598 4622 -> 1.18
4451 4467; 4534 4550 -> 1.07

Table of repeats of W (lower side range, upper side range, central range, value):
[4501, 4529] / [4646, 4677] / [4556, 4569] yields 0.3 angstrom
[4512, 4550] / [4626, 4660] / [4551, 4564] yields -0.7 angstrom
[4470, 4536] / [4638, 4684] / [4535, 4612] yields 0.4 angstrom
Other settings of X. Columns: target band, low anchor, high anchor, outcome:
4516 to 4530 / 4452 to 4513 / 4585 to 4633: 0.5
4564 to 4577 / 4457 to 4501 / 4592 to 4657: 0.5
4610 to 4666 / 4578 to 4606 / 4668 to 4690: -1.5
